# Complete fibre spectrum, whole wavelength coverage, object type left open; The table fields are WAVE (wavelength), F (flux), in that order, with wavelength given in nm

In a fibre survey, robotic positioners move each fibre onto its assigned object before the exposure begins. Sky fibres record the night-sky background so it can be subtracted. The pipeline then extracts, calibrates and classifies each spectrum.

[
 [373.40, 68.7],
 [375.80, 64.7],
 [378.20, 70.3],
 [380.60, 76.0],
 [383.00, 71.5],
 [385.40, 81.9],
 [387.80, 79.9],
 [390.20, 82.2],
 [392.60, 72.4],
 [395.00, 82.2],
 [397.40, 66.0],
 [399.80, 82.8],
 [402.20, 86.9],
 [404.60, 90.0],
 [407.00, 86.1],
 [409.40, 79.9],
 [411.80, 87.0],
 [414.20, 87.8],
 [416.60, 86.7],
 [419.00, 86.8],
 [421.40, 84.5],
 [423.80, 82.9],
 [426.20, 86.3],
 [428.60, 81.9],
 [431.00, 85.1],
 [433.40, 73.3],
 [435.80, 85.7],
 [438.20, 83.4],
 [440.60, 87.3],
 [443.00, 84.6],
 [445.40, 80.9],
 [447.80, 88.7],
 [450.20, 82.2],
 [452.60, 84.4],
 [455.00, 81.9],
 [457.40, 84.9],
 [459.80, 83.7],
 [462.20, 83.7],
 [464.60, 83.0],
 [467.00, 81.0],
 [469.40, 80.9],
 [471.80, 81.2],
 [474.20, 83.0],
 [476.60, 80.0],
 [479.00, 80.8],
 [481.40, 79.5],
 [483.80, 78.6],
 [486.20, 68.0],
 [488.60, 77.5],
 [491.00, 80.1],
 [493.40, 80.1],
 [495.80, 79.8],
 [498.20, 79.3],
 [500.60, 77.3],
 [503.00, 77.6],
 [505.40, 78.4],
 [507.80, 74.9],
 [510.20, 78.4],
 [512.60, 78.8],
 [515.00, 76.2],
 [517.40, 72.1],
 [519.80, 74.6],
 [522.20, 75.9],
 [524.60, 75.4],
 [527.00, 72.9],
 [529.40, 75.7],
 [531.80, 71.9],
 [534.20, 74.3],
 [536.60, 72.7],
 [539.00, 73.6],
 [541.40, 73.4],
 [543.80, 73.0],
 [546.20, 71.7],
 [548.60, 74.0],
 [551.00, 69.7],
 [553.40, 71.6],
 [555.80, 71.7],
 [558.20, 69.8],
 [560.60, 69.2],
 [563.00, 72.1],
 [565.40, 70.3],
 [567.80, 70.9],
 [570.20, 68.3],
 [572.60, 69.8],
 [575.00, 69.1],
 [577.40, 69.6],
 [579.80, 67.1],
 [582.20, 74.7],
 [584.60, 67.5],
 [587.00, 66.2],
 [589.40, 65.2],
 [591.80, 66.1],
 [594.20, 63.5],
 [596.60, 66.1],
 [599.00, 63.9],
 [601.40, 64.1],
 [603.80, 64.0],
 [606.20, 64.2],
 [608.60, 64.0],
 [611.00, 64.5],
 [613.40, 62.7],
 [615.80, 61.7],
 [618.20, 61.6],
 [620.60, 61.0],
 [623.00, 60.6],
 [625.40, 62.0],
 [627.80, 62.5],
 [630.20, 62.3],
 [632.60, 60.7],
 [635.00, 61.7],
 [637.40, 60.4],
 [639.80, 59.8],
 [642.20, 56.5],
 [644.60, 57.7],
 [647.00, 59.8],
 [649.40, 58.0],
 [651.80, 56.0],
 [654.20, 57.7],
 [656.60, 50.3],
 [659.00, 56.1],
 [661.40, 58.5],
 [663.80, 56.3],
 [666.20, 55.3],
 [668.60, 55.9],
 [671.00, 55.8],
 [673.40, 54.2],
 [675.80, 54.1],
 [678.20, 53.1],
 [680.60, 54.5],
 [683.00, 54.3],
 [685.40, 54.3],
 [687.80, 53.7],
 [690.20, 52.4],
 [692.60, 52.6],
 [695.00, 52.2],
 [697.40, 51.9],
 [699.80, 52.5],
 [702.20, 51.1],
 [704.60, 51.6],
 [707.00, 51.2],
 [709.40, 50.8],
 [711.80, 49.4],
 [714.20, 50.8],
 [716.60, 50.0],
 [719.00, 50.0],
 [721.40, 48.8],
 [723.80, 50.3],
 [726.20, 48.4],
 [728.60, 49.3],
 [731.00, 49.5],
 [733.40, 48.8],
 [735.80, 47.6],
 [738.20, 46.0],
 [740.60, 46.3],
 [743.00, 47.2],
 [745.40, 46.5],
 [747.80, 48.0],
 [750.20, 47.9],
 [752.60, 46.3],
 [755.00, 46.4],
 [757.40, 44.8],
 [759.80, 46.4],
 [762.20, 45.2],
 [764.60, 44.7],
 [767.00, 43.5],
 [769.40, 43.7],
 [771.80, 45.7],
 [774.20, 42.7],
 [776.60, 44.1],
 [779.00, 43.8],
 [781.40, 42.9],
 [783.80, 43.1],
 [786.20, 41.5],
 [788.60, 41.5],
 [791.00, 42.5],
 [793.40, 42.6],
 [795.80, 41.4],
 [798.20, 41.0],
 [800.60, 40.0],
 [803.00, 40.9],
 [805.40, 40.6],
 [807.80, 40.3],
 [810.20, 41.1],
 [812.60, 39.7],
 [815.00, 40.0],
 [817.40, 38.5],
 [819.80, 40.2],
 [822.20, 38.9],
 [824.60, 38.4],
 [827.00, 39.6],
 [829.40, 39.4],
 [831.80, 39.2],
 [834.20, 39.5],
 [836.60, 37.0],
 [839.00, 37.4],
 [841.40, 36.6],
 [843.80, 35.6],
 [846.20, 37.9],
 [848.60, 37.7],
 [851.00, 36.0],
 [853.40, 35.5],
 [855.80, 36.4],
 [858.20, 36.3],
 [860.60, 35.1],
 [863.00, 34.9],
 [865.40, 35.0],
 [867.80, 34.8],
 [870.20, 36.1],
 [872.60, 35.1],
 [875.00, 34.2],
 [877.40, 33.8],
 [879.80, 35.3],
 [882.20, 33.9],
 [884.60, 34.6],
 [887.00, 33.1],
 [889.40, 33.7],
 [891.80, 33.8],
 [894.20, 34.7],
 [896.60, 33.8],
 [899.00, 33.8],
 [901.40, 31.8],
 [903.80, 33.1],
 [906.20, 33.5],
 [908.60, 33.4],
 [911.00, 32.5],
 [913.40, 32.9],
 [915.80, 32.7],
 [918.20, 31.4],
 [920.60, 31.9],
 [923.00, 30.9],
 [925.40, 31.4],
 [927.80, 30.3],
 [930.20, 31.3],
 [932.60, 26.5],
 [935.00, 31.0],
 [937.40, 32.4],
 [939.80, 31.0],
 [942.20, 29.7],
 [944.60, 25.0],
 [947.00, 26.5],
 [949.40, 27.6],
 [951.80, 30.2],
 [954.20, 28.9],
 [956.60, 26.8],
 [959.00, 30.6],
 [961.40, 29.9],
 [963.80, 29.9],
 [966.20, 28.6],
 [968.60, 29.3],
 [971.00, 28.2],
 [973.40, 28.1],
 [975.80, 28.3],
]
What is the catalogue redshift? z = 0.000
